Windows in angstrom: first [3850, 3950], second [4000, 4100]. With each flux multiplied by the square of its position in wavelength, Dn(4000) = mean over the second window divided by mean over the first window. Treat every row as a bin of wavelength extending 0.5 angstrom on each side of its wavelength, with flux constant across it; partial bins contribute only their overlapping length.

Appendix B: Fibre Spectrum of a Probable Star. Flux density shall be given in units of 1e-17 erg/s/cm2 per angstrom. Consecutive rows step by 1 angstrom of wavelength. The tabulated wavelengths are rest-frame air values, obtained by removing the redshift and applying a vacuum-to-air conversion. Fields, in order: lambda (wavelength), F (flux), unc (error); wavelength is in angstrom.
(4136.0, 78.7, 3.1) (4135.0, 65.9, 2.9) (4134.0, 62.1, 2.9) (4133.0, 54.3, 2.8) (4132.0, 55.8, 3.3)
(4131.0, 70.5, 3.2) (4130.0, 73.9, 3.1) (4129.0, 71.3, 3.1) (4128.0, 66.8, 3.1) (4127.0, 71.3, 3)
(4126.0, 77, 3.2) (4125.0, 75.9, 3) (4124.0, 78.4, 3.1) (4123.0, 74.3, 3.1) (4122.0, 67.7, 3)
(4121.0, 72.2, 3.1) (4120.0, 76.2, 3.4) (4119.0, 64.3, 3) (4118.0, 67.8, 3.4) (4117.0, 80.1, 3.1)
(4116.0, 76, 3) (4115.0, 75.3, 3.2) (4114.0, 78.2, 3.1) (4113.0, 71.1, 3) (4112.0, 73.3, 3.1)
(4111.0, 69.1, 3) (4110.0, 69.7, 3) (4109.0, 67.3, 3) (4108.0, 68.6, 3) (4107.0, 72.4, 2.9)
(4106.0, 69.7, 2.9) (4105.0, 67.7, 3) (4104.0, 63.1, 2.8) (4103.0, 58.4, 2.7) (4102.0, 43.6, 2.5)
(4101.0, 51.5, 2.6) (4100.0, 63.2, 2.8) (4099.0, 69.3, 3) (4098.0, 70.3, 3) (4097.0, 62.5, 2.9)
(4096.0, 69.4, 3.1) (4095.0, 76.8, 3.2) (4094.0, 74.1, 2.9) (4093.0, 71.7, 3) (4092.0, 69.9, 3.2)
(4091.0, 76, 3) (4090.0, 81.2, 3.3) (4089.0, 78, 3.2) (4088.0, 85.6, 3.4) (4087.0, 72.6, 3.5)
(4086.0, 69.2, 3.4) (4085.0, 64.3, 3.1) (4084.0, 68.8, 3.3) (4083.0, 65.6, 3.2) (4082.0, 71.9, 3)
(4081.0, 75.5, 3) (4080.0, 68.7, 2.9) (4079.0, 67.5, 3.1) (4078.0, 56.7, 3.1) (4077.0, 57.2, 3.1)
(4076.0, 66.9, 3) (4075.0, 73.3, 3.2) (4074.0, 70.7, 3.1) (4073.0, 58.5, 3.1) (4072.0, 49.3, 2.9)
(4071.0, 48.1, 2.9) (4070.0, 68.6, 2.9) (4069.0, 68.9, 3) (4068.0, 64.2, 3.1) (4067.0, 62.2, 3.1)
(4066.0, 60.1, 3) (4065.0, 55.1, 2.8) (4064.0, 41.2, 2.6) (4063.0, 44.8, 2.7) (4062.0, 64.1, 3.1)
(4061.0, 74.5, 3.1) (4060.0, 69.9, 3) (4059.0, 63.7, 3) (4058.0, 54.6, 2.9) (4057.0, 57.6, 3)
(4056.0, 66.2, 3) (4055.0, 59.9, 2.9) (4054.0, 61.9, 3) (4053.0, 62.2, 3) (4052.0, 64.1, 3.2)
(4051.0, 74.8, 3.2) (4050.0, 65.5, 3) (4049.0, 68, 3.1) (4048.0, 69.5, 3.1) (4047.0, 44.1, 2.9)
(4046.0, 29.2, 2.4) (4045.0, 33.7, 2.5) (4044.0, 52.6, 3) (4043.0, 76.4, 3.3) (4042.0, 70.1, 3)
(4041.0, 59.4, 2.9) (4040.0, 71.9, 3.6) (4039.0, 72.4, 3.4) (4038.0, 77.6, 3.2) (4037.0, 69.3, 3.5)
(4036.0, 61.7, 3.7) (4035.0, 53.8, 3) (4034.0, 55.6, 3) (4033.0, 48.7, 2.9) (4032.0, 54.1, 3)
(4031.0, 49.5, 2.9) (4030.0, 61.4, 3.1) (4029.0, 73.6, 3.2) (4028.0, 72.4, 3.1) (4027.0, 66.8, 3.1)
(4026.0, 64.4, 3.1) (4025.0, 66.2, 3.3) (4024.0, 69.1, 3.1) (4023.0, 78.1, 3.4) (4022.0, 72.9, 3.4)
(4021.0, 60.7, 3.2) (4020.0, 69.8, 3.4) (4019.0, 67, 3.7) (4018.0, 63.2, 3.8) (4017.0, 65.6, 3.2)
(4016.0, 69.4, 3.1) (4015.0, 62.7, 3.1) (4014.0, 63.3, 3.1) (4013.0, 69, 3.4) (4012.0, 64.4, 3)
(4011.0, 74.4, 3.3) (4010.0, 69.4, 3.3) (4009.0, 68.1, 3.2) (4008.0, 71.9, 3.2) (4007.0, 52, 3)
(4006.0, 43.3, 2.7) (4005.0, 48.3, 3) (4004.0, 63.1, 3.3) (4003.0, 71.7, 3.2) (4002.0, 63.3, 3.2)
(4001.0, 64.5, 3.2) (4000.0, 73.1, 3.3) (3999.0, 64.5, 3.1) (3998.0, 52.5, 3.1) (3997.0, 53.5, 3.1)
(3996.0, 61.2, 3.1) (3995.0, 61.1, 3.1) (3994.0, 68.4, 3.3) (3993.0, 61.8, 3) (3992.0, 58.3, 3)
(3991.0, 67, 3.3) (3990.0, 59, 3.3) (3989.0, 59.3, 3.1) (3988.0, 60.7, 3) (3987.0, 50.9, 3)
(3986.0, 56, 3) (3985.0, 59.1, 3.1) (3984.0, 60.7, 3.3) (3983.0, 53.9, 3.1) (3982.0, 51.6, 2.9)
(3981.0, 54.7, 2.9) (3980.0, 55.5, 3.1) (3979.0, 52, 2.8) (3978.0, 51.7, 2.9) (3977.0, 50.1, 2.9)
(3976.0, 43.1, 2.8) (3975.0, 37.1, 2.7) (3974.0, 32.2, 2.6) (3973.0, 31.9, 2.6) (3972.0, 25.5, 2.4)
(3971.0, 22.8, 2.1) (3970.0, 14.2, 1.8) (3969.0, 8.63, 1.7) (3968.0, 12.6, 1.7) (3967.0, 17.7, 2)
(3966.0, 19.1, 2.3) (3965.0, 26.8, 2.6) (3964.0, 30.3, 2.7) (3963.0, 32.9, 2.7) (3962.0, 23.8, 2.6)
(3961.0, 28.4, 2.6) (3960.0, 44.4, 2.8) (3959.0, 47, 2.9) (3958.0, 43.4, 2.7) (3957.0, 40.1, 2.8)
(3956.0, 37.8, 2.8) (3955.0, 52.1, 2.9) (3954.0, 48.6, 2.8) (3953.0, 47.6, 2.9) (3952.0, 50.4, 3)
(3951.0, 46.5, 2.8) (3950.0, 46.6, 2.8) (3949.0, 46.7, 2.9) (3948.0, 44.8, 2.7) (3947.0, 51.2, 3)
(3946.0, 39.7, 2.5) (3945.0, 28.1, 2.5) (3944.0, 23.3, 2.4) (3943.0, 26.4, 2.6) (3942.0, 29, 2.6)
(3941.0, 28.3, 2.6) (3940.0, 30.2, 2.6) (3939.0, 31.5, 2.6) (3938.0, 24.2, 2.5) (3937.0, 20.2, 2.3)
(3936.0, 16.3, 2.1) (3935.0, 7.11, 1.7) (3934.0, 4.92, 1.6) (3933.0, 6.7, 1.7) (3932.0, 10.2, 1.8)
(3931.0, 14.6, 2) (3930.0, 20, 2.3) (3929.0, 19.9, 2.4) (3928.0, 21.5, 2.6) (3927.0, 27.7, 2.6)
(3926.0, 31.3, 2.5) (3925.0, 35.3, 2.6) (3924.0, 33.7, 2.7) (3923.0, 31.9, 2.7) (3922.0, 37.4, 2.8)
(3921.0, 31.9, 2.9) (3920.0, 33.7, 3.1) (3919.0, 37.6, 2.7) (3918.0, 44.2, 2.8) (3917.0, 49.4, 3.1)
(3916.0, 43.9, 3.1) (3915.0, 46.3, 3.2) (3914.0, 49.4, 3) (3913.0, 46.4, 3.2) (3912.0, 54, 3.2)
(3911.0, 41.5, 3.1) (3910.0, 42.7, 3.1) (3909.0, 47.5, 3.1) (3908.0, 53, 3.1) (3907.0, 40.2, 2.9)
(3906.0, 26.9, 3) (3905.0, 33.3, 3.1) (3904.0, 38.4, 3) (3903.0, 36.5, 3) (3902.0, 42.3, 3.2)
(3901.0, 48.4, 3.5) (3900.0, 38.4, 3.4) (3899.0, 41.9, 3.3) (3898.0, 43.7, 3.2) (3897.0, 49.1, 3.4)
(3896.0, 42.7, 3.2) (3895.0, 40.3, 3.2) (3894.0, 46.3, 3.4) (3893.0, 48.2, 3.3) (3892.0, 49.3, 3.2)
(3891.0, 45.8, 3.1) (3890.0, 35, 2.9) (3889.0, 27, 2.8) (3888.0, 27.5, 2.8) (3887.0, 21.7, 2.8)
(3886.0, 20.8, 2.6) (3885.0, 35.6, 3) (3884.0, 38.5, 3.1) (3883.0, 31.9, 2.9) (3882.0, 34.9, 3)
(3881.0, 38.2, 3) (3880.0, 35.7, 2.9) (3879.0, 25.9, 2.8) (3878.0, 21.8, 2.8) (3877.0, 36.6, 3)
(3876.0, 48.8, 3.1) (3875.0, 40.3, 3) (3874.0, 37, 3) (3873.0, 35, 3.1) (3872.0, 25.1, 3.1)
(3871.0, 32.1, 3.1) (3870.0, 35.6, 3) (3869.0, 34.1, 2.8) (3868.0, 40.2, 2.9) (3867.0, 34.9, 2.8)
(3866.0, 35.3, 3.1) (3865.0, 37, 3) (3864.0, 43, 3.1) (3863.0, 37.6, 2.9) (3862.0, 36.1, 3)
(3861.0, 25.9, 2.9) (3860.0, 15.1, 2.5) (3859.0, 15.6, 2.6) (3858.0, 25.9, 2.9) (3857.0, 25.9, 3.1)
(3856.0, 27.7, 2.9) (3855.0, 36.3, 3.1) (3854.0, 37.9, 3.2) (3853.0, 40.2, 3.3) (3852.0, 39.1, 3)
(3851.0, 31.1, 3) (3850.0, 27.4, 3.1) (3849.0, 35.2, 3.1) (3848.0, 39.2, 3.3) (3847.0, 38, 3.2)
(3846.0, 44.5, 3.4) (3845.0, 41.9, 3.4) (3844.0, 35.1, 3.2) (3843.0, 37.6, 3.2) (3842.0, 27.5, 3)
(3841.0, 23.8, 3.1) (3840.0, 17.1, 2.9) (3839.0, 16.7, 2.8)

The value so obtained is 2.04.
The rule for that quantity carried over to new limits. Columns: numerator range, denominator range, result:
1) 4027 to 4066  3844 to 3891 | 1.99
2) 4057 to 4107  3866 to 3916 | 1.86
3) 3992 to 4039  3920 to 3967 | 2.12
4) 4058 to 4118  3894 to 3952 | 2.08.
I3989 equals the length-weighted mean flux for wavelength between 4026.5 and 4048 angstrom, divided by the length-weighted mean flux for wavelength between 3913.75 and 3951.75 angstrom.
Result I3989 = 1.94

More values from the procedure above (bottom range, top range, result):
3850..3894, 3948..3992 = 1.25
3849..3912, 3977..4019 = 1.69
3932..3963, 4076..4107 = 2.03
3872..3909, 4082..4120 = 1.85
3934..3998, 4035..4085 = 1.54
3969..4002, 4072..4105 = 1.31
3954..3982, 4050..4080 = 1.75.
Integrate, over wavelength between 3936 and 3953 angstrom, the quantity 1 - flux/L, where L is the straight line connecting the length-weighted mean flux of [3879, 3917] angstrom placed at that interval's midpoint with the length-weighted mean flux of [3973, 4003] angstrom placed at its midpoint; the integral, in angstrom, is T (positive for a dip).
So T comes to 4.7 angstrom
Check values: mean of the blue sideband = 40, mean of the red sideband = 56.3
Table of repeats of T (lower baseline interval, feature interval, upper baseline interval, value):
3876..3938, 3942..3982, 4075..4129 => 6.7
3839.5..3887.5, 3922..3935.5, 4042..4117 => 6.8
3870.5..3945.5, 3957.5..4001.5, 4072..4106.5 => 2.1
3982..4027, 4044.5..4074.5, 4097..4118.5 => 2.9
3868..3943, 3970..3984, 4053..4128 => 1.3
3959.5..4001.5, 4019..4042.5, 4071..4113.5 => -4.2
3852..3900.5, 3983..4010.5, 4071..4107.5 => -3.8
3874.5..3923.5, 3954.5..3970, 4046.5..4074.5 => 5.6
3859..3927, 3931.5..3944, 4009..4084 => 7.0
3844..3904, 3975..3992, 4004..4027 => 1.1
